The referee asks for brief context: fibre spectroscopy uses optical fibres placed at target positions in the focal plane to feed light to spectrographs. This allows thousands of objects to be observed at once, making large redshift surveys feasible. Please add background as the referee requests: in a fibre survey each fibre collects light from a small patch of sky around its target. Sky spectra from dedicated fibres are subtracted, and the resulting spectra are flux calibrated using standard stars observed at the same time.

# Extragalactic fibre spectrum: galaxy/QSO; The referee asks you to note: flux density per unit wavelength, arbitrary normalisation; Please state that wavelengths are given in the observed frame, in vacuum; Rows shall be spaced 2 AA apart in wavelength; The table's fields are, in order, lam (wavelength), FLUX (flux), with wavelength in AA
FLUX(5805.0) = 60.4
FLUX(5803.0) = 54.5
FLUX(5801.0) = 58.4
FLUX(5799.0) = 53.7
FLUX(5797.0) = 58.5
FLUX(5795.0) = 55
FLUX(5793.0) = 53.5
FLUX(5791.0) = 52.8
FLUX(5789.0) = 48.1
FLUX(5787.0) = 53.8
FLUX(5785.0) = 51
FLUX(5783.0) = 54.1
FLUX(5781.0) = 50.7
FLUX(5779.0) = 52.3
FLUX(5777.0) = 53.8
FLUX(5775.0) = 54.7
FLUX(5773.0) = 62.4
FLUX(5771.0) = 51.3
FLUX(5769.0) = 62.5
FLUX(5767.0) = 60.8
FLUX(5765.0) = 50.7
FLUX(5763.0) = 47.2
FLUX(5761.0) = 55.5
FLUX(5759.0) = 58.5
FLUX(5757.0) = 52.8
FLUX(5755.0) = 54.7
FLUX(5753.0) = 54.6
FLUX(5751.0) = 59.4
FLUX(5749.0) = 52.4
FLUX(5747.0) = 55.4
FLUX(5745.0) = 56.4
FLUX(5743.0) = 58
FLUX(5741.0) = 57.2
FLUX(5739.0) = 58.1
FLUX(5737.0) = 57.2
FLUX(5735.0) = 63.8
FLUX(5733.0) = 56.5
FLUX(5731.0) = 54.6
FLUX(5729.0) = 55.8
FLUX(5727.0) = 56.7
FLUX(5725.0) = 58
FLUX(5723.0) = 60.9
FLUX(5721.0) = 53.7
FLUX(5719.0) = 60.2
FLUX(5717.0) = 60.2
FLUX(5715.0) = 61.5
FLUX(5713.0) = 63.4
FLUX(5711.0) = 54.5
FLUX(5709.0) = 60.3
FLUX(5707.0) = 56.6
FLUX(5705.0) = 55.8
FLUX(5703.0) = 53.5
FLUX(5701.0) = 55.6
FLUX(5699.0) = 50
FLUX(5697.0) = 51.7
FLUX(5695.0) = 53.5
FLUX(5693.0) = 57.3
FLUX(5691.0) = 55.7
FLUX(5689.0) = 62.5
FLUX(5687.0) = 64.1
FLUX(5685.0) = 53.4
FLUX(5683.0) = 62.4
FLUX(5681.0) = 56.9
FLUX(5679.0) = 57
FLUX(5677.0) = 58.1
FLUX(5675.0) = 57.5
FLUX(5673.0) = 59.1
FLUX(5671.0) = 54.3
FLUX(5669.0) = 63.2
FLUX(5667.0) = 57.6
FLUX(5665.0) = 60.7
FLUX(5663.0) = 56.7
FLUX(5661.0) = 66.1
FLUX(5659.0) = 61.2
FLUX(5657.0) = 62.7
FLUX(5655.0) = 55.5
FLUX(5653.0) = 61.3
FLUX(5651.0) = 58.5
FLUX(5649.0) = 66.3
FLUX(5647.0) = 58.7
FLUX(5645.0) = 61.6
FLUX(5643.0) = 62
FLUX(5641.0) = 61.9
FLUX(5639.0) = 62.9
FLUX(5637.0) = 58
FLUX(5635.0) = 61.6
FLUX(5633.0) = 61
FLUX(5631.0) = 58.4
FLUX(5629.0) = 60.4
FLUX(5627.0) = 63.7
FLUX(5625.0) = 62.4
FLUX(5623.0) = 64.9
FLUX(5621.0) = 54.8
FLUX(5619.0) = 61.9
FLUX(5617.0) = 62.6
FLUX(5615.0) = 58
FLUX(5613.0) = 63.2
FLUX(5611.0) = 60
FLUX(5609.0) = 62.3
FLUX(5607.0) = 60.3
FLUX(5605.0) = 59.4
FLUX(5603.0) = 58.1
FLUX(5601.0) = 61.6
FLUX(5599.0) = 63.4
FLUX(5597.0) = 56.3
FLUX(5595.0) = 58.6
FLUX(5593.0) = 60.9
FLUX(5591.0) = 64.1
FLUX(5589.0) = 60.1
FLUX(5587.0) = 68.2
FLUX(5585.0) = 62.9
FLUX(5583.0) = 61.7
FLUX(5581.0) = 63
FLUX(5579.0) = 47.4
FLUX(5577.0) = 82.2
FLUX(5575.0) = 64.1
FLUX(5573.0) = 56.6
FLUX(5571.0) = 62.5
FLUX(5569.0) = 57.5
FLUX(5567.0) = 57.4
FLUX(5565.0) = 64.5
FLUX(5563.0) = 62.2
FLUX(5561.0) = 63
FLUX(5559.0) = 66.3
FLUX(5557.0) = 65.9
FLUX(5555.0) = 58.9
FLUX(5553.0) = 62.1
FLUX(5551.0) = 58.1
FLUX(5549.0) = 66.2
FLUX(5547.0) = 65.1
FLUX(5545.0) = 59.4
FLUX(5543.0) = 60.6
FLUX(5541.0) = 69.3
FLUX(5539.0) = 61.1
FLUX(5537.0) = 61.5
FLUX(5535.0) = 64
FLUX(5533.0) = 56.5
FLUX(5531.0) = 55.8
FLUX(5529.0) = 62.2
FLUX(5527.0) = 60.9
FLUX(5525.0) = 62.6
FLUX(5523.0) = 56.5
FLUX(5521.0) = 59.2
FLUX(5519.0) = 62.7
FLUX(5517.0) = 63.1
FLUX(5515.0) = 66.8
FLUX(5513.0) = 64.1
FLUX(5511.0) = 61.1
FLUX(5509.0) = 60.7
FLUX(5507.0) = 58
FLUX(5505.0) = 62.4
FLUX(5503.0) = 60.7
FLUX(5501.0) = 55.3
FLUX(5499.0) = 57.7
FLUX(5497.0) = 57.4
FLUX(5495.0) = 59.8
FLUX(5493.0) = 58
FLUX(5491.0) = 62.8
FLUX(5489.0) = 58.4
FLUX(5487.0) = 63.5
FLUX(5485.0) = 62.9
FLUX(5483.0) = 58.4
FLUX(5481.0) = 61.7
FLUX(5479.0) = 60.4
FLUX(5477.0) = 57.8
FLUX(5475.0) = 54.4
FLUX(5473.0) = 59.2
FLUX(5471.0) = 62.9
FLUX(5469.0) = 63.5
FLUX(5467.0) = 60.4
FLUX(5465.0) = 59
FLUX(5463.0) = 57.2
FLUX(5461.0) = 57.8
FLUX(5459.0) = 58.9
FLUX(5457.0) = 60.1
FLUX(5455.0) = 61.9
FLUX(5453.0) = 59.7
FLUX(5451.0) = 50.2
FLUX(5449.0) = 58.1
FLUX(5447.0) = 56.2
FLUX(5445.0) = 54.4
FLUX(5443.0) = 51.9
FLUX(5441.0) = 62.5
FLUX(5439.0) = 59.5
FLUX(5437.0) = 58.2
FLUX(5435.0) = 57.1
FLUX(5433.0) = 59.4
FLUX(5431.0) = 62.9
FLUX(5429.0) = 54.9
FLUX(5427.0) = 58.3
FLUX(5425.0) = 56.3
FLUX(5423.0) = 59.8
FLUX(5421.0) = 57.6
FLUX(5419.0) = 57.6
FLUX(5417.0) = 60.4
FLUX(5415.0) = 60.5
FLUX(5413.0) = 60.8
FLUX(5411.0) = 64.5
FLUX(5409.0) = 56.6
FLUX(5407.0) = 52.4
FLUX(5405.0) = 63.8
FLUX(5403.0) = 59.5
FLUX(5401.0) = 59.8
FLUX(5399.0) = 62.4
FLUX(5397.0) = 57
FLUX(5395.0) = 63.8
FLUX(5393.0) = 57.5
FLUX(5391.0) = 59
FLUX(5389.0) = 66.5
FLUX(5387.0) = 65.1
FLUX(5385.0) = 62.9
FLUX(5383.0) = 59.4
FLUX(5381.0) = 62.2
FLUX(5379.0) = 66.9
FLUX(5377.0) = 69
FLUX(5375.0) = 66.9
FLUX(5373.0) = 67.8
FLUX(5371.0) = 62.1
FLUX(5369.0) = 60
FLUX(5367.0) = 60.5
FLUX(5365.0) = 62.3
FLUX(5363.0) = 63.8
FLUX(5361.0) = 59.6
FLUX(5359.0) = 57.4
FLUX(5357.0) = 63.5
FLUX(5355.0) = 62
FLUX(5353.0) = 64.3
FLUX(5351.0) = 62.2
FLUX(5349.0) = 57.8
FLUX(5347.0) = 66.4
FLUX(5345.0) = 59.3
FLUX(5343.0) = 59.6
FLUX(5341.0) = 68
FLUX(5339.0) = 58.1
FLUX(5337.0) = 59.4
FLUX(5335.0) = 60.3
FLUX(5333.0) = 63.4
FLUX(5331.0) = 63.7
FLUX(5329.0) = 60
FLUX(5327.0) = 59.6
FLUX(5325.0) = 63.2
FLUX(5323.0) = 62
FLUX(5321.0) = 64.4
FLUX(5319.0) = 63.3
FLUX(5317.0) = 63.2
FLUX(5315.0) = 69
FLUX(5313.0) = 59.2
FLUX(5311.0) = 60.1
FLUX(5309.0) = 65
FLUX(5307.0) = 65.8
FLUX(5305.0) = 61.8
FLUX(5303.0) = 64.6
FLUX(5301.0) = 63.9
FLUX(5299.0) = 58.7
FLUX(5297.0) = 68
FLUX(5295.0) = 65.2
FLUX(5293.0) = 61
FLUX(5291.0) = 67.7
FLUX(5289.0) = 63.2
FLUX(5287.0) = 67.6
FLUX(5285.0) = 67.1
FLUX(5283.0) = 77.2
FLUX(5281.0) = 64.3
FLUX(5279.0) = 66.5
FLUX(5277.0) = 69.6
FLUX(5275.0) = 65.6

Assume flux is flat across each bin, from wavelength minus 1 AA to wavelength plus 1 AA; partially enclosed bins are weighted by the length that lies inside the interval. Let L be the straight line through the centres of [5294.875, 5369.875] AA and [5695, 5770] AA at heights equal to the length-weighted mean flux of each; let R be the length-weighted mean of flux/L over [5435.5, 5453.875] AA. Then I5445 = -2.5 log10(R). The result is 0.07 mag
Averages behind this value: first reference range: 62.3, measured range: 56.7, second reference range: 56.6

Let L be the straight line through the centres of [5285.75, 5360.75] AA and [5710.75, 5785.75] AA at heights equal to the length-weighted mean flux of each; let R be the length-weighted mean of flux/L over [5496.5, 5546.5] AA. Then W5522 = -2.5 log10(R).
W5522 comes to -0.020 mag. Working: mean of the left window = 62.7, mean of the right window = 56.4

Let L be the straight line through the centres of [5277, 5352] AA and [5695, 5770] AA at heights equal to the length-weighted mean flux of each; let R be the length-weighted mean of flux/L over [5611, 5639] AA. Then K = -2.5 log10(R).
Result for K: -0.046 mag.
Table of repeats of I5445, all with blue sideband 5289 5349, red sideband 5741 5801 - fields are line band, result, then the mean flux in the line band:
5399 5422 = 0.03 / 59.5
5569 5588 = -0.08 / 62.9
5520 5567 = -0.05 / 61.7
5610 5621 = -0.06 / 60.6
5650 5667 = -0.06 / 60.2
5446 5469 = 0.04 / 58.4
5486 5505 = 0.00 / 59.5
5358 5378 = -0.02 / 62.9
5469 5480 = 0.01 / 59.4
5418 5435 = 0.05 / 58.3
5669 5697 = -0.03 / 57.8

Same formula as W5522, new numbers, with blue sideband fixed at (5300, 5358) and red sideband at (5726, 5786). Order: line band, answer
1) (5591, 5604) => -0.04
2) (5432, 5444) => 0.05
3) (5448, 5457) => 0.05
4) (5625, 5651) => -0.07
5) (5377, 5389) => -0.04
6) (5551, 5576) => -0.05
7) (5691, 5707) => 0.05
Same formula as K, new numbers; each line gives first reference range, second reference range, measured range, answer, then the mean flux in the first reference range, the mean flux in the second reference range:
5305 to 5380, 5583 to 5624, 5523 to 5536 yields 0.03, 62.7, 61.1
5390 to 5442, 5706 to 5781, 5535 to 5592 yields -0.08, 59.3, 56.7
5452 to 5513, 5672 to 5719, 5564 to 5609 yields -0.05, 59.8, 57.5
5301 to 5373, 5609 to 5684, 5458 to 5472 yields 0.03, 62.2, 60.4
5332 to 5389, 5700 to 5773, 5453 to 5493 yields 0.02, 62.6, 56.9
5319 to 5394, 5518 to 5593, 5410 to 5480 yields 0.06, 62.3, 61.9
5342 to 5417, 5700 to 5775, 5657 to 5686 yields -0.02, 61.7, 56.9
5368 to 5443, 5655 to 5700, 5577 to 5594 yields -0.06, 60.7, 58.2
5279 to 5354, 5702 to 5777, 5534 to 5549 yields -0.06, 63.5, 56.9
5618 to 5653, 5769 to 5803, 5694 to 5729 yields 0.02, 61.1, 54.3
